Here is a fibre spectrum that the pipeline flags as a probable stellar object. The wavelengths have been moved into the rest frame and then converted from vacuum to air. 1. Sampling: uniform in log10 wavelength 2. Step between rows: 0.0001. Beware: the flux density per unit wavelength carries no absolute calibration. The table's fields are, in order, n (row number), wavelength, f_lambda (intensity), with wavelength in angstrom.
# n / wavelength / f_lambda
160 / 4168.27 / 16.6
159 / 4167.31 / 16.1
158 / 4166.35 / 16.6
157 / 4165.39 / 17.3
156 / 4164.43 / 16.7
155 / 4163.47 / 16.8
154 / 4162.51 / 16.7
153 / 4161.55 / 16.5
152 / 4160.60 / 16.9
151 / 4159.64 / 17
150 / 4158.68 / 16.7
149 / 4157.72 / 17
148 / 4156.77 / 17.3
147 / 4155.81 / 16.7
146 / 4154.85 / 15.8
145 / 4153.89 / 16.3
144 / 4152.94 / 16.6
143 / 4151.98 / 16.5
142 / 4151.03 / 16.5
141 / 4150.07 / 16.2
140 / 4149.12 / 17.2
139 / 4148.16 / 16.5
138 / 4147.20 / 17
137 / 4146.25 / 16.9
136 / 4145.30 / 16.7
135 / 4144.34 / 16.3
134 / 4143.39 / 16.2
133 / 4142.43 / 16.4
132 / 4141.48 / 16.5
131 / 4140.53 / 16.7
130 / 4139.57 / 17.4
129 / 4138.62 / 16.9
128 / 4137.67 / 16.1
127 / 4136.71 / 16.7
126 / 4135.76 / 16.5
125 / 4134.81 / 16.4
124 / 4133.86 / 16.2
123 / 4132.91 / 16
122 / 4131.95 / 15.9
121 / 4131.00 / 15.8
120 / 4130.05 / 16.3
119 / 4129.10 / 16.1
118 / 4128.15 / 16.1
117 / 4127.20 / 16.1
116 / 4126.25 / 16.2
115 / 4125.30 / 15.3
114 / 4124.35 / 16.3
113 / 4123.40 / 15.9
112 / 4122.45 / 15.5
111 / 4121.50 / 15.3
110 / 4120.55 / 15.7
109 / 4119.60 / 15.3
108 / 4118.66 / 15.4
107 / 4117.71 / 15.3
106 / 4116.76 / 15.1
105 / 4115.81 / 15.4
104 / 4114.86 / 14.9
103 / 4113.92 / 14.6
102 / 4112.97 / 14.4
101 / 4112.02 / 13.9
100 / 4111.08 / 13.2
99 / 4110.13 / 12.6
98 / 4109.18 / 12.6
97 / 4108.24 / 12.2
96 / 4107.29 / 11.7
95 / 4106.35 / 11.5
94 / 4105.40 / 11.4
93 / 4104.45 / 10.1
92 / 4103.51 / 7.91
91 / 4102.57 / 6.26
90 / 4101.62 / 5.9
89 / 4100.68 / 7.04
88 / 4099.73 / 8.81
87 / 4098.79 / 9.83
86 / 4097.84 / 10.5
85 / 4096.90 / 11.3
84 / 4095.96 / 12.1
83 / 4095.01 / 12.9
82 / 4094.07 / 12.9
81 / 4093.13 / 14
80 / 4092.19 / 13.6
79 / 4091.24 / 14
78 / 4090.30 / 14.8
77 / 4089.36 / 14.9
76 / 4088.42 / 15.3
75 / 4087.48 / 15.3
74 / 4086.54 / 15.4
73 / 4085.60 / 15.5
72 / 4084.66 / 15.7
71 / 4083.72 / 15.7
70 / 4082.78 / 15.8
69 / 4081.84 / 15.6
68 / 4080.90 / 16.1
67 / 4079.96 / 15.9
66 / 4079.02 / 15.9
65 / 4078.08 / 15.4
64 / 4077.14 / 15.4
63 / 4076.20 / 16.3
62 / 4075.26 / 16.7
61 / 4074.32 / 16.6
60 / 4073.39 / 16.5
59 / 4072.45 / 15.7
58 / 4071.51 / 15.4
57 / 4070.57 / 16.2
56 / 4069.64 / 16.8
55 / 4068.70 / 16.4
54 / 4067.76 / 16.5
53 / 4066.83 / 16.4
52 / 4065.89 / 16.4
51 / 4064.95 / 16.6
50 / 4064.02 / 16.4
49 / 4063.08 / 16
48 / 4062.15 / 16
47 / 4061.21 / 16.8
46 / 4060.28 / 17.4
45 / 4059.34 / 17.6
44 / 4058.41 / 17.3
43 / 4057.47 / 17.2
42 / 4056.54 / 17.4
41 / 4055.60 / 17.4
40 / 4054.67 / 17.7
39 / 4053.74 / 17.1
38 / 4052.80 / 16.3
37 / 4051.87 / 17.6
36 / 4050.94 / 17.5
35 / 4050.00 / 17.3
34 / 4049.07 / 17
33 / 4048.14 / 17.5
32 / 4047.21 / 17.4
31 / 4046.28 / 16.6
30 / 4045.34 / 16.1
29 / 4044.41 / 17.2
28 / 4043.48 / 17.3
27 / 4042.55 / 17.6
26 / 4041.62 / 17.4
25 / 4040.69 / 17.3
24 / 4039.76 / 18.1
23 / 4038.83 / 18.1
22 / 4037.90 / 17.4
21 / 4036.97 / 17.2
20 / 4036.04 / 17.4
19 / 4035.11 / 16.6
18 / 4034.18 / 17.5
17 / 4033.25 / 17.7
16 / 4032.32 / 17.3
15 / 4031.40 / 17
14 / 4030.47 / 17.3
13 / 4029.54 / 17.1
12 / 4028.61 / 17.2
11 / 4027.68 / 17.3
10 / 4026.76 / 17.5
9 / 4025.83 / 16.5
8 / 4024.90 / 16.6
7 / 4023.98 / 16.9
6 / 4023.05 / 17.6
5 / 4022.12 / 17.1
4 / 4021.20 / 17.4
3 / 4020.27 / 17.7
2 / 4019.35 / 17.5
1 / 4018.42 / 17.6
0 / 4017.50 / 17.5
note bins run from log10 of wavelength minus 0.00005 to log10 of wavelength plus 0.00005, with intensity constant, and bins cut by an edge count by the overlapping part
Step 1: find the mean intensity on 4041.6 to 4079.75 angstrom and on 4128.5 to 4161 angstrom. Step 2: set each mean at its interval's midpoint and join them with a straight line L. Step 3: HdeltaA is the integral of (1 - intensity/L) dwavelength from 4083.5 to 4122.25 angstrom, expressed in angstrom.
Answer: 8.6 angstrom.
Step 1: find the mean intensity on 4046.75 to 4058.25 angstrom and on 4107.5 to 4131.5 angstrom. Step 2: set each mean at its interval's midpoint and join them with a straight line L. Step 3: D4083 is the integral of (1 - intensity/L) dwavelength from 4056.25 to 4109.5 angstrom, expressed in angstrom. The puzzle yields 6.7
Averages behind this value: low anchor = 17.3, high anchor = 15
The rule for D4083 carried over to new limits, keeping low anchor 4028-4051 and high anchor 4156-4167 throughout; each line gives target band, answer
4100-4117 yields 5.4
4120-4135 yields 0.9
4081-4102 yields 4.9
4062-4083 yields 1.3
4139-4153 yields 0.2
